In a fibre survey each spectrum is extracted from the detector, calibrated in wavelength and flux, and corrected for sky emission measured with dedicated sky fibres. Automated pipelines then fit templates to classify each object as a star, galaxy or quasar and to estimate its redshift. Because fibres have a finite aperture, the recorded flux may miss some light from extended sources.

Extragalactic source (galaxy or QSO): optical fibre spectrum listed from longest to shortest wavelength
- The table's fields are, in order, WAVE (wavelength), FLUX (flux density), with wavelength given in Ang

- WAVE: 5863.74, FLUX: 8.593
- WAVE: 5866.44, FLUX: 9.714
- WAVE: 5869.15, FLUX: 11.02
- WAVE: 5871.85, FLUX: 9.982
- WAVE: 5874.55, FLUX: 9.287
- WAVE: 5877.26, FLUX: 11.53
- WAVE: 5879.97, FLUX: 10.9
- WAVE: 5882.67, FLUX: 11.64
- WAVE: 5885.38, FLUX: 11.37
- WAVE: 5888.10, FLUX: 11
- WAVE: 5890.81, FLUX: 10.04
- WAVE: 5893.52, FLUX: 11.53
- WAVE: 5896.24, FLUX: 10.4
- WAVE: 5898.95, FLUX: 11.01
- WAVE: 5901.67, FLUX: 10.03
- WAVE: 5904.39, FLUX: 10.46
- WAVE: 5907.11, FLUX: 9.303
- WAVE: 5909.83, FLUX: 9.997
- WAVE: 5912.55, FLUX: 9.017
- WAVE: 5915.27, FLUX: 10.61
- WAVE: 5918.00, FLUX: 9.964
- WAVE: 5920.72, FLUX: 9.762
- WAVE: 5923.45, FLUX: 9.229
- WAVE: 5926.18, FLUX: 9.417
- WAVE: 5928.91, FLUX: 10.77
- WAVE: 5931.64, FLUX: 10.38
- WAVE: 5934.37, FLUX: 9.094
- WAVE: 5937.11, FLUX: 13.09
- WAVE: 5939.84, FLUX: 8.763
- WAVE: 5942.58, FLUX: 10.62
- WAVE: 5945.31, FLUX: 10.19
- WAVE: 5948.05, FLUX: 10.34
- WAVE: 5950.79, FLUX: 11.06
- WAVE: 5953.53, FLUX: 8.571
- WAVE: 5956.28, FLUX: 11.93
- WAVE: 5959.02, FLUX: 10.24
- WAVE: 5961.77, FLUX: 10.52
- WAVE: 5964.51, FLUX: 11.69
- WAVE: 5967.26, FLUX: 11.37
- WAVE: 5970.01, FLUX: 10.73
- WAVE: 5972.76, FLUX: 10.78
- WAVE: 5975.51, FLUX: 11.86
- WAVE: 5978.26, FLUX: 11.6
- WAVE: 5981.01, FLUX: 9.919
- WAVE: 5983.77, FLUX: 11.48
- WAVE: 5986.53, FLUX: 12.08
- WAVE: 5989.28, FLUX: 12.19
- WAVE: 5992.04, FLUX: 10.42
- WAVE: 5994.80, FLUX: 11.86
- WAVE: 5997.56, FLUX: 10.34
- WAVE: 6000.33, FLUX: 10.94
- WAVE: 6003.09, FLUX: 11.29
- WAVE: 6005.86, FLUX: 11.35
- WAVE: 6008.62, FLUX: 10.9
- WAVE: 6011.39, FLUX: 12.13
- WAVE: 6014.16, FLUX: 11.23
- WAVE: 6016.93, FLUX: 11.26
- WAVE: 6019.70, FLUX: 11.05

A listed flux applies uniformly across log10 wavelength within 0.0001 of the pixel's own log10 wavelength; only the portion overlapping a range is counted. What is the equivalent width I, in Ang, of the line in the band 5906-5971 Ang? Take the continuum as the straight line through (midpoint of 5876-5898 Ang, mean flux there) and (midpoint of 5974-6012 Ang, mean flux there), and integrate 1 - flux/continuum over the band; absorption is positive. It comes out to 5.2 Ang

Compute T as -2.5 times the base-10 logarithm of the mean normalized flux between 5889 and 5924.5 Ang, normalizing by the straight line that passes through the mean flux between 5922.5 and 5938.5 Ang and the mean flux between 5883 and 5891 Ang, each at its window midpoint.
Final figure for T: 0.062 mag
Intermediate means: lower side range 11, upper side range 10.4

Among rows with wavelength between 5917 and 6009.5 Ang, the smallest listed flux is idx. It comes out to 8.571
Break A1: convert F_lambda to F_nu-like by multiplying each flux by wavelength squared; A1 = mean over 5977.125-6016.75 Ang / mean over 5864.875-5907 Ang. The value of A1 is 1.10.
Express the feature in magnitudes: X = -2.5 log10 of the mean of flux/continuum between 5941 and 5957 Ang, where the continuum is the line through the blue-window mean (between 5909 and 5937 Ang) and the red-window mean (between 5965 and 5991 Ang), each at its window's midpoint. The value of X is 0.03 mag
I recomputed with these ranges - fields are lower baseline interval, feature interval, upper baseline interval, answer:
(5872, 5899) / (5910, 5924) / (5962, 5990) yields 1.56 Ang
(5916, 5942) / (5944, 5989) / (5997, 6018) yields -1.30 Ang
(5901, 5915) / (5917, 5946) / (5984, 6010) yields 0.25 Ang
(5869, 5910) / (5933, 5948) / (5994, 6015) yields 0.73 Ang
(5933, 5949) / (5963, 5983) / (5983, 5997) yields -0.03 Ang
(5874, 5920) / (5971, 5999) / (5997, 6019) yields -0.48 Ang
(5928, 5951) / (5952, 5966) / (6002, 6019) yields 0.12 Ang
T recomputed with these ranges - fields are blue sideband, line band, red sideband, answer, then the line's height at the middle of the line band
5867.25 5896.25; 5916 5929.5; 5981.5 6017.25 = 0.12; 11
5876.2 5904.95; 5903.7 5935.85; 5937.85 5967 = 0.09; 10.7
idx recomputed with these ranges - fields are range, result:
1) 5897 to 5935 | 9.017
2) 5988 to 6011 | 10.34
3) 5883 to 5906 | 10.03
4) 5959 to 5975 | 10.24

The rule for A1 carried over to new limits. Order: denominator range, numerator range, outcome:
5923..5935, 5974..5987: 1.17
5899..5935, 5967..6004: 1.16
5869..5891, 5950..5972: 1.03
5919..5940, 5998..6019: 1.14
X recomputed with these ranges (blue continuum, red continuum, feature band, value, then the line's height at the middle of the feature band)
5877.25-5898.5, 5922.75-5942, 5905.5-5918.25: 0.08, 10.6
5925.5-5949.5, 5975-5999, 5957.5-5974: 0.00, 10.9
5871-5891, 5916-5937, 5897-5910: 0.02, 10.4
